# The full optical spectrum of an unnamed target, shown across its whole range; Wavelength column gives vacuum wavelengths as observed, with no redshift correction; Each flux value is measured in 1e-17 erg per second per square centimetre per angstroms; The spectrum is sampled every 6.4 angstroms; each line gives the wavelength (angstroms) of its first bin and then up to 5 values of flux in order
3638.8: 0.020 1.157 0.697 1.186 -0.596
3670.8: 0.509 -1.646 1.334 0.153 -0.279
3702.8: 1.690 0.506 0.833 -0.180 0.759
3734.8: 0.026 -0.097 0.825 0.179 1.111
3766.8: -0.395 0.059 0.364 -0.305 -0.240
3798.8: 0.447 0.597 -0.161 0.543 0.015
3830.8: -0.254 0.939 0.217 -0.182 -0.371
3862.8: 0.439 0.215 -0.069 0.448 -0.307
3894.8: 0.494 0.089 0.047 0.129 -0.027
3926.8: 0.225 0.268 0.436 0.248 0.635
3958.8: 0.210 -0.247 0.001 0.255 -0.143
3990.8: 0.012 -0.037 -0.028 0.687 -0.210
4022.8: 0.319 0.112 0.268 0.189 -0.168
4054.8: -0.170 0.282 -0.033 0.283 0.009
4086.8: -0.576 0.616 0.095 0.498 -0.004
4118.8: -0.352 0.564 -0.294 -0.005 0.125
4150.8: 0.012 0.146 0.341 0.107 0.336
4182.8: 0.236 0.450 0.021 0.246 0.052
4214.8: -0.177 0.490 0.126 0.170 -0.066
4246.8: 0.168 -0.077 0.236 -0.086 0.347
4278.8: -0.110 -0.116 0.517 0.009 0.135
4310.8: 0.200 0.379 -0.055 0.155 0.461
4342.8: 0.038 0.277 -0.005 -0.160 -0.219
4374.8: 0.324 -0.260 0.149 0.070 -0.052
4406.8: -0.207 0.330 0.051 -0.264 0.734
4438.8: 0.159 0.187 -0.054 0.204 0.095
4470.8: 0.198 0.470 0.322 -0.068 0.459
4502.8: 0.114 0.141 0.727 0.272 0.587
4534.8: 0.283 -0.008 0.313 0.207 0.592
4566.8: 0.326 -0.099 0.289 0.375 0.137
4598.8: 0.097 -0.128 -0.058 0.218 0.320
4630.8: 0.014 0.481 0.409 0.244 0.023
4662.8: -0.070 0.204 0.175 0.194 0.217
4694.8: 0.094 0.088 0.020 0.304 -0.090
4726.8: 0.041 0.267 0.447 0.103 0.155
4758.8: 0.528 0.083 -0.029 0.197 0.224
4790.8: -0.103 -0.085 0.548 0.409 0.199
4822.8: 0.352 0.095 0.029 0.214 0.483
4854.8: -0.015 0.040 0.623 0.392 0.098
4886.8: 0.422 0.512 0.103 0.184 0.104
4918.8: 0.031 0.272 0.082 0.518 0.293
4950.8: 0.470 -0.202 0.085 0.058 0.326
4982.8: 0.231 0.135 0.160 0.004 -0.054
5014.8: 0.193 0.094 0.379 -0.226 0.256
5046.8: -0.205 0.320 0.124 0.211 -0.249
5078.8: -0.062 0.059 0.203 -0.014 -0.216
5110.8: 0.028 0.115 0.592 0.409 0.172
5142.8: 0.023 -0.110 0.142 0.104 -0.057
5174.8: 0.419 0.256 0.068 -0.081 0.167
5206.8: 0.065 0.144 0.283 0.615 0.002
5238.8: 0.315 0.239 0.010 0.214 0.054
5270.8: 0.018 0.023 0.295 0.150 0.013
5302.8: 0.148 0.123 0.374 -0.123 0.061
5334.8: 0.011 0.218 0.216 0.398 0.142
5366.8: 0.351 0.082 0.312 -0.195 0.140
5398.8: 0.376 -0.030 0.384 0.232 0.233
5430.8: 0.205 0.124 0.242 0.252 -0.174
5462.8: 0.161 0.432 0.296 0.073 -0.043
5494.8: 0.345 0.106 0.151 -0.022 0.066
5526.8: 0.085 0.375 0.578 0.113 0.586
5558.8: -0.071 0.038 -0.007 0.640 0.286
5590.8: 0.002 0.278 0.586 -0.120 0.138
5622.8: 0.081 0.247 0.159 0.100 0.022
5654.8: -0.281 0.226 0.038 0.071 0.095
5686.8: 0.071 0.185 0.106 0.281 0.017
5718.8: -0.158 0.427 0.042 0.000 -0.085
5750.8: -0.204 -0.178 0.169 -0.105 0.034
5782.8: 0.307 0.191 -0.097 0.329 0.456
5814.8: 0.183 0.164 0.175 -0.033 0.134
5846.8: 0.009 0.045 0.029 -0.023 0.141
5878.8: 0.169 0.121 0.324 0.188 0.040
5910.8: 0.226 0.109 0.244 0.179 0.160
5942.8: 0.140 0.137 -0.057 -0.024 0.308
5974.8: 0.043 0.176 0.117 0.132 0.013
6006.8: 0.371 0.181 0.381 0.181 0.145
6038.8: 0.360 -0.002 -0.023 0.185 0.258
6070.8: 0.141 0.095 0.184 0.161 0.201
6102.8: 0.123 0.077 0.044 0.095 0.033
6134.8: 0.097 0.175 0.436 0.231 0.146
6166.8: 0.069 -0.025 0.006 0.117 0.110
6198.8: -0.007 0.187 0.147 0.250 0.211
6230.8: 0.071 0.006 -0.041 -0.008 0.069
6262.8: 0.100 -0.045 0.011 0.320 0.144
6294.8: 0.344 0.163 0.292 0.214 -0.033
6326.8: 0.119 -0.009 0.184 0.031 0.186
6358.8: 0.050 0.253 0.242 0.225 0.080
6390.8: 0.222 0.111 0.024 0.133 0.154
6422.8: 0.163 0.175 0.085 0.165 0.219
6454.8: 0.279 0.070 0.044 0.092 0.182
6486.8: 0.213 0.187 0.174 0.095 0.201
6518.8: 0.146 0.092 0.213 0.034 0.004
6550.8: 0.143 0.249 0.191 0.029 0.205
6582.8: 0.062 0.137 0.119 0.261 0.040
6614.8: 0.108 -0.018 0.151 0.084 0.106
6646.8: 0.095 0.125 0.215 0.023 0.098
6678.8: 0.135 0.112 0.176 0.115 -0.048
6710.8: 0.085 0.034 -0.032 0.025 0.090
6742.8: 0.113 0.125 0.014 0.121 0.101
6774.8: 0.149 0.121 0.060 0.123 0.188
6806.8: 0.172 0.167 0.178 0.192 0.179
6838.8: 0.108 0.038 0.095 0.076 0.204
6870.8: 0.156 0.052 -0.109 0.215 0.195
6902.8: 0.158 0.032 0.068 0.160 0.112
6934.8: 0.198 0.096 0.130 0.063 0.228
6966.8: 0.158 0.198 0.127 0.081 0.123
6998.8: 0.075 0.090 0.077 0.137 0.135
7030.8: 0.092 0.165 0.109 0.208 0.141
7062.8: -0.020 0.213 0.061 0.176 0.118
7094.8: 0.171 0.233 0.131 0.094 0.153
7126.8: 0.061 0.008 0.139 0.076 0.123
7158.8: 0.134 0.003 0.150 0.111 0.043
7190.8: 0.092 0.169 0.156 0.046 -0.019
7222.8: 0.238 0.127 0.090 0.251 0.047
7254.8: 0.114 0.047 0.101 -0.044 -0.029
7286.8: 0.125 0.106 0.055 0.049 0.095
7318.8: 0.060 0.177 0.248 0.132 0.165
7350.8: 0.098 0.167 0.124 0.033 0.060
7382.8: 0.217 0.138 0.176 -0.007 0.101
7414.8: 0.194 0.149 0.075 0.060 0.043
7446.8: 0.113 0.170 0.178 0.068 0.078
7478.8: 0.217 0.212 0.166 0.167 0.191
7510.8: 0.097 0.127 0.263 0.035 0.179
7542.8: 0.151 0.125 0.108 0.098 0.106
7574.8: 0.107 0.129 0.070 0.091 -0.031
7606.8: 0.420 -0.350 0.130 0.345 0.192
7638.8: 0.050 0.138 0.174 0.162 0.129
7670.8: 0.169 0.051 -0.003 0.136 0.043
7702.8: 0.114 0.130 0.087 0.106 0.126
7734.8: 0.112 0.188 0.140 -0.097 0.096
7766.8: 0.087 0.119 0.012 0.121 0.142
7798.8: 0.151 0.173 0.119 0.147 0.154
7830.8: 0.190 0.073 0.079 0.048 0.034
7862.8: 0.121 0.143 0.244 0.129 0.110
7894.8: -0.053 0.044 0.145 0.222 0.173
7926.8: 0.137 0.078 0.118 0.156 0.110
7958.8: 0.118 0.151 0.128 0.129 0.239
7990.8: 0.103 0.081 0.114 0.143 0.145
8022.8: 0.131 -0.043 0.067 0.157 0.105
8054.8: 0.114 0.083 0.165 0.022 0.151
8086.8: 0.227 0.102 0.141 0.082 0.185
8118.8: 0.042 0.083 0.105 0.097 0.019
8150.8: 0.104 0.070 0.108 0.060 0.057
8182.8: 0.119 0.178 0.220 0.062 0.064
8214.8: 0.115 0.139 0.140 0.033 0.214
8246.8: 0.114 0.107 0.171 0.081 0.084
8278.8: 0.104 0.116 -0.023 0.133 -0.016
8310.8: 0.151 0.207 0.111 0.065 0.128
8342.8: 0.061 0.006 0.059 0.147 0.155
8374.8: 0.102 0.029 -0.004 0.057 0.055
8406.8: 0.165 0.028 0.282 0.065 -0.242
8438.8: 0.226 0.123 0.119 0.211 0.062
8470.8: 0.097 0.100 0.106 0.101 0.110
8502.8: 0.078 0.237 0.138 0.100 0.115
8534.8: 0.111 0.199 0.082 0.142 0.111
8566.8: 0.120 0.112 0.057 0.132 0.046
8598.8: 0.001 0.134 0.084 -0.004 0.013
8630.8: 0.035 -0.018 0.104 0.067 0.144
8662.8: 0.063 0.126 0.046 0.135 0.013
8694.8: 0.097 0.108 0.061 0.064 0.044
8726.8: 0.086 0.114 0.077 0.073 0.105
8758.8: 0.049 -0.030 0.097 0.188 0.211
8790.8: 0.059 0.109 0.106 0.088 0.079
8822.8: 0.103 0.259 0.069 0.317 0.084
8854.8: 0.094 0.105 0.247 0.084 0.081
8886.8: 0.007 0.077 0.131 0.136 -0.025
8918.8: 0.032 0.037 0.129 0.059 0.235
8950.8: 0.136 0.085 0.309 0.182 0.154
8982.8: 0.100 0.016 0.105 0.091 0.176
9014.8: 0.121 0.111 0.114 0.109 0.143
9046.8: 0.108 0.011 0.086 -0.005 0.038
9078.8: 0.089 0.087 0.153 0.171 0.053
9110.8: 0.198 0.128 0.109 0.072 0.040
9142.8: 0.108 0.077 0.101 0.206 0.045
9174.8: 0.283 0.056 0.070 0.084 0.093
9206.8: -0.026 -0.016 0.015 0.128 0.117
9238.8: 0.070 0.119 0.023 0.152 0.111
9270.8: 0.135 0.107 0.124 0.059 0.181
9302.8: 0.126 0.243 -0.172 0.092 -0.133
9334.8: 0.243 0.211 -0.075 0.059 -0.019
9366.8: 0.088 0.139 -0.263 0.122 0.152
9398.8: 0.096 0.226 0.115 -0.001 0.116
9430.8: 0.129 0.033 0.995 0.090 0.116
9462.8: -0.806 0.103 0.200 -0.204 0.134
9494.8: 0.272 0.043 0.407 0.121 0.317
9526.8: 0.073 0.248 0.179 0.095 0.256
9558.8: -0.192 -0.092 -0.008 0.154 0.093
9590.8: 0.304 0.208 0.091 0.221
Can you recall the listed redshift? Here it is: 1.594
